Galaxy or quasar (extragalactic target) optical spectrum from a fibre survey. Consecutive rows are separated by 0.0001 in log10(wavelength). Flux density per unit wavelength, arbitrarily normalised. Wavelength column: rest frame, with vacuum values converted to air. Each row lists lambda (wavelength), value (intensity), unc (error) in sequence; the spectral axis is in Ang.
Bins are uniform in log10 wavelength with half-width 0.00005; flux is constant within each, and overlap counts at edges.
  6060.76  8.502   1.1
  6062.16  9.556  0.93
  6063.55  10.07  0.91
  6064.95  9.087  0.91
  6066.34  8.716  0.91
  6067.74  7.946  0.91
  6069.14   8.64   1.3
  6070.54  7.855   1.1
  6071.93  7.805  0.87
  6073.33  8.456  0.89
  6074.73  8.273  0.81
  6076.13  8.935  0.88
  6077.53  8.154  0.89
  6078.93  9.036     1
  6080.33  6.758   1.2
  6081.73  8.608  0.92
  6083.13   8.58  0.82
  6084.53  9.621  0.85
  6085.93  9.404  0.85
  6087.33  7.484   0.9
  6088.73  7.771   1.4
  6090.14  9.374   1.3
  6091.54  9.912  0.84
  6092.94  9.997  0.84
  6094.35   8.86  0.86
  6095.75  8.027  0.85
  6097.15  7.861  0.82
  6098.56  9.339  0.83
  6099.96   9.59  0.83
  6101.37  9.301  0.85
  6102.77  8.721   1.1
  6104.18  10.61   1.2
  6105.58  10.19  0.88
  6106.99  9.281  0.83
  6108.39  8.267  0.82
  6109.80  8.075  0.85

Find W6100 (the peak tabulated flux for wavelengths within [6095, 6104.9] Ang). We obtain 10.61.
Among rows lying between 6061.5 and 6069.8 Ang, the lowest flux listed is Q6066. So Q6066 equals 7.946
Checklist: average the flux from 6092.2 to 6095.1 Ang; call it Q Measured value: 9.41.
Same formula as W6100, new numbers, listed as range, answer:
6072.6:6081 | 9.036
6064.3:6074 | 9.087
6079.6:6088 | 9.621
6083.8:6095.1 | 9.997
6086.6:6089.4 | 7.771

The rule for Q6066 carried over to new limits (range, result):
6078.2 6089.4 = 6.758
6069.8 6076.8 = 7.805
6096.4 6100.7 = 7.861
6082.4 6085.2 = 8.58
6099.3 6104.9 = 8.721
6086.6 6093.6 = 7.484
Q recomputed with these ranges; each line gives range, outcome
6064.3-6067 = 8.92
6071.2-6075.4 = 8.18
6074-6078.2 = 8.45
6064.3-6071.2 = 8.45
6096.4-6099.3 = 8.61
